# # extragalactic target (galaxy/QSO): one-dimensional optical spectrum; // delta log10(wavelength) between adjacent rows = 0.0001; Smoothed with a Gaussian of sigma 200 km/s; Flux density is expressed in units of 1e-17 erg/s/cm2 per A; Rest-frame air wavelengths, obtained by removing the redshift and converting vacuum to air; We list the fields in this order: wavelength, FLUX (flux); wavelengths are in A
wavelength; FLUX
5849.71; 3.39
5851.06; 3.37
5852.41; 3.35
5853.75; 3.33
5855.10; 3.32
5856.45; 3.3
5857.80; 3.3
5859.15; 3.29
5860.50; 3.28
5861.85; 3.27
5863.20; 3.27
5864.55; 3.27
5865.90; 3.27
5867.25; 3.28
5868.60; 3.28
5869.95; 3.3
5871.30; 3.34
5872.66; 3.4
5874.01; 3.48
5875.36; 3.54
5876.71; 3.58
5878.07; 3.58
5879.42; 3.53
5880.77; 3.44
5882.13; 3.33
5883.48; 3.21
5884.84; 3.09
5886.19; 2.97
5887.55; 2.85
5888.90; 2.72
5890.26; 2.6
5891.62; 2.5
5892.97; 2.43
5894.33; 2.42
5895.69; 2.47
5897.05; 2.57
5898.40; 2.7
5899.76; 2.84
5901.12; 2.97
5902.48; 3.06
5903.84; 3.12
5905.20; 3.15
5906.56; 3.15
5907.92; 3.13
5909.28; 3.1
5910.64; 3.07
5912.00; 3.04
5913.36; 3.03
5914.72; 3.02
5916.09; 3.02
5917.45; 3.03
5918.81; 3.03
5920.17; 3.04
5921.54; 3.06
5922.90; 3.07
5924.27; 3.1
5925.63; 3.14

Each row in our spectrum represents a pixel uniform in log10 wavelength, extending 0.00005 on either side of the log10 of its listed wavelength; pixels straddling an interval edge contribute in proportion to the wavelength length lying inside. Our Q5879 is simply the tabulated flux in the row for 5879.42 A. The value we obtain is 3.53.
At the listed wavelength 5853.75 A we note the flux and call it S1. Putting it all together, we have 3.33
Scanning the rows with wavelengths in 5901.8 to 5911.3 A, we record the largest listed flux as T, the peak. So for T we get 3.15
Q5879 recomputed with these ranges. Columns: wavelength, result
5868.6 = 3.28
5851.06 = 3.37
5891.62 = 2.5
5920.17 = 3.04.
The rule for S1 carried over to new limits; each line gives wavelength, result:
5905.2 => 3.15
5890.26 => 2.6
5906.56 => 3.15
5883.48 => 3.21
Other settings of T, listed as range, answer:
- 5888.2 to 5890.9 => 2.72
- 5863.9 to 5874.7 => 3.48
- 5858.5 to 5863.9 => 3.29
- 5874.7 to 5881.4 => 3.58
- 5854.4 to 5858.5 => 3.32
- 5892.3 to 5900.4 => 2.84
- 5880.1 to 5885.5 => 3.44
